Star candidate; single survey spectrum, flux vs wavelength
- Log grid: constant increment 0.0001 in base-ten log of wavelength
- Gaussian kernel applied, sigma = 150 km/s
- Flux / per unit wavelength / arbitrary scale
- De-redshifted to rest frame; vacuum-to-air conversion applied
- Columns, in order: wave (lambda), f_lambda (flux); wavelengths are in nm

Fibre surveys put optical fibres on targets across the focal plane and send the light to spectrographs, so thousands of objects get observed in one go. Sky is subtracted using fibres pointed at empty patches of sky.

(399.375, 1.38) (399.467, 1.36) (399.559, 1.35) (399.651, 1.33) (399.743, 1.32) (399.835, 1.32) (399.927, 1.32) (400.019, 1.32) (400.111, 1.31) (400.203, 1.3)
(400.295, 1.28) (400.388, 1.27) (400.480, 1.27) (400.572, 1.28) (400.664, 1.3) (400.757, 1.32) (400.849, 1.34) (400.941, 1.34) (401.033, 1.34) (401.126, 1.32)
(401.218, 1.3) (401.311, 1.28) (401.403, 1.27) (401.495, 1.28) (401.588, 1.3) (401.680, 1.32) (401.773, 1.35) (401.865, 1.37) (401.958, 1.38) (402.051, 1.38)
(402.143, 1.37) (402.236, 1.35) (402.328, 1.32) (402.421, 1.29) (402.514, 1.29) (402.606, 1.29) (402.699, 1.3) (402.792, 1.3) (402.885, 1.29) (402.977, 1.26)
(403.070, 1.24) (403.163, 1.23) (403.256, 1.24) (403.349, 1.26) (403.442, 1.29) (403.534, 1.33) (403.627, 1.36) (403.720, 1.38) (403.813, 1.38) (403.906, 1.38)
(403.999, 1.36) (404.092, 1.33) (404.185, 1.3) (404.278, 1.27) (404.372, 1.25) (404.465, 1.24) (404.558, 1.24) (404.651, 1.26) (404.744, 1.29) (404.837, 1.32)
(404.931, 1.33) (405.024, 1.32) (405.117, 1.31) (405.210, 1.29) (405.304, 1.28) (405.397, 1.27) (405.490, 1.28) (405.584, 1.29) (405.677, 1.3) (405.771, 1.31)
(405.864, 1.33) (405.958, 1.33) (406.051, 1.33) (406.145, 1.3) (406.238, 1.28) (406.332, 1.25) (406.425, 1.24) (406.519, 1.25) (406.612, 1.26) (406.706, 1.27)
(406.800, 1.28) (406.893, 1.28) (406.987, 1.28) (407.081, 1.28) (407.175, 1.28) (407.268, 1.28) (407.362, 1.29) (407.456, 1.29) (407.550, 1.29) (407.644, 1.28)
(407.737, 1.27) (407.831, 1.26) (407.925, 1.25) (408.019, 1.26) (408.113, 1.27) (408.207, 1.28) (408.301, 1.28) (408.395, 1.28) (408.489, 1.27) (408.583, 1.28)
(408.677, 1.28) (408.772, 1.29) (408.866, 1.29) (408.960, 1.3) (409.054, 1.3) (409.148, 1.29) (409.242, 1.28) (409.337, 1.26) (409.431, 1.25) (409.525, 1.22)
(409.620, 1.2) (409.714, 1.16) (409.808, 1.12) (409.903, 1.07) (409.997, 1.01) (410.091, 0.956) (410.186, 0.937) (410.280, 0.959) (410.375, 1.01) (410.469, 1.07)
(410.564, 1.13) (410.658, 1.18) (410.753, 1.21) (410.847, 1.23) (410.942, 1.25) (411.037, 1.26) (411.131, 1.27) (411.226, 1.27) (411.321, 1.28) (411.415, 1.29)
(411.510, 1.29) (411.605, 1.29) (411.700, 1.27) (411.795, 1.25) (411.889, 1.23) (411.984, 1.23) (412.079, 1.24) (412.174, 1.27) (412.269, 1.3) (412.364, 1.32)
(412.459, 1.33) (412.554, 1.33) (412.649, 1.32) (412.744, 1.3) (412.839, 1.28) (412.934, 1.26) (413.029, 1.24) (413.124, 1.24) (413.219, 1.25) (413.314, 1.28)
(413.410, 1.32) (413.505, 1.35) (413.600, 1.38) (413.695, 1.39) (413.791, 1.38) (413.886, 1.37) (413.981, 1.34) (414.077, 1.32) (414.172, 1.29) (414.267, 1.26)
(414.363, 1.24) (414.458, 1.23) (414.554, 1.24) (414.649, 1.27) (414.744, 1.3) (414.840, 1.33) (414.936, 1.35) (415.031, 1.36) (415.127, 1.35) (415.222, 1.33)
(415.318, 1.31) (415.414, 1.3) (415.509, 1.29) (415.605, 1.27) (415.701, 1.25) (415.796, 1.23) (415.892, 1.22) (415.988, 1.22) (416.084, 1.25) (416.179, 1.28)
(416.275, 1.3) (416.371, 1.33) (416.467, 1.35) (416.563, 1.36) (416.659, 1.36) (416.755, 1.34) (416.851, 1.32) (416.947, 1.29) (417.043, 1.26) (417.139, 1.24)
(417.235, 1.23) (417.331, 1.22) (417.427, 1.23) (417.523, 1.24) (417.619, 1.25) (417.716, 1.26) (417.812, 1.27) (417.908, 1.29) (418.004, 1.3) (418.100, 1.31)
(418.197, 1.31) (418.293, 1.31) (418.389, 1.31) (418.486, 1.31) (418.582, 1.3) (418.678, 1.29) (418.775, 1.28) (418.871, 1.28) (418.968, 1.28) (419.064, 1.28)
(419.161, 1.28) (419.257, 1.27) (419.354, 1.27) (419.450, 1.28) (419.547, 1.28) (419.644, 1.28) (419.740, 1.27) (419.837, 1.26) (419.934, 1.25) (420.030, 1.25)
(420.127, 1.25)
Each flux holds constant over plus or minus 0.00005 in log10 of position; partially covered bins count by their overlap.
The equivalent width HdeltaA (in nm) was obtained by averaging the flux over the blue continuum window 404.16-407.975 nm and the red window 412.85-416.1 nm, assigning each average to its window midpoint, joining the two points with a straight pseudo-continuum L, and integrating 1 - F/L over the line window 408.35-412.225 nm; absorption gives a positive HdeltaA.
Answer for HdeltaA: 0.24 nm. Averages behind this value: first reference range 1.28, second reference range 1.29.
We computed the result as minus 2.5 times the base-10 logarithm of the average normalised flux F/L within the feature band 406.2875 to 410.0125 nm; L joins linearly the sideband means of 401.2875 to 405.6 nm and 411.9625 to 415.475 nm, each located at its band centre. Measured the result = 0.04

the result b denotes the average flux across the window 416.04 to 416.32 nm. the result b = 1.28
